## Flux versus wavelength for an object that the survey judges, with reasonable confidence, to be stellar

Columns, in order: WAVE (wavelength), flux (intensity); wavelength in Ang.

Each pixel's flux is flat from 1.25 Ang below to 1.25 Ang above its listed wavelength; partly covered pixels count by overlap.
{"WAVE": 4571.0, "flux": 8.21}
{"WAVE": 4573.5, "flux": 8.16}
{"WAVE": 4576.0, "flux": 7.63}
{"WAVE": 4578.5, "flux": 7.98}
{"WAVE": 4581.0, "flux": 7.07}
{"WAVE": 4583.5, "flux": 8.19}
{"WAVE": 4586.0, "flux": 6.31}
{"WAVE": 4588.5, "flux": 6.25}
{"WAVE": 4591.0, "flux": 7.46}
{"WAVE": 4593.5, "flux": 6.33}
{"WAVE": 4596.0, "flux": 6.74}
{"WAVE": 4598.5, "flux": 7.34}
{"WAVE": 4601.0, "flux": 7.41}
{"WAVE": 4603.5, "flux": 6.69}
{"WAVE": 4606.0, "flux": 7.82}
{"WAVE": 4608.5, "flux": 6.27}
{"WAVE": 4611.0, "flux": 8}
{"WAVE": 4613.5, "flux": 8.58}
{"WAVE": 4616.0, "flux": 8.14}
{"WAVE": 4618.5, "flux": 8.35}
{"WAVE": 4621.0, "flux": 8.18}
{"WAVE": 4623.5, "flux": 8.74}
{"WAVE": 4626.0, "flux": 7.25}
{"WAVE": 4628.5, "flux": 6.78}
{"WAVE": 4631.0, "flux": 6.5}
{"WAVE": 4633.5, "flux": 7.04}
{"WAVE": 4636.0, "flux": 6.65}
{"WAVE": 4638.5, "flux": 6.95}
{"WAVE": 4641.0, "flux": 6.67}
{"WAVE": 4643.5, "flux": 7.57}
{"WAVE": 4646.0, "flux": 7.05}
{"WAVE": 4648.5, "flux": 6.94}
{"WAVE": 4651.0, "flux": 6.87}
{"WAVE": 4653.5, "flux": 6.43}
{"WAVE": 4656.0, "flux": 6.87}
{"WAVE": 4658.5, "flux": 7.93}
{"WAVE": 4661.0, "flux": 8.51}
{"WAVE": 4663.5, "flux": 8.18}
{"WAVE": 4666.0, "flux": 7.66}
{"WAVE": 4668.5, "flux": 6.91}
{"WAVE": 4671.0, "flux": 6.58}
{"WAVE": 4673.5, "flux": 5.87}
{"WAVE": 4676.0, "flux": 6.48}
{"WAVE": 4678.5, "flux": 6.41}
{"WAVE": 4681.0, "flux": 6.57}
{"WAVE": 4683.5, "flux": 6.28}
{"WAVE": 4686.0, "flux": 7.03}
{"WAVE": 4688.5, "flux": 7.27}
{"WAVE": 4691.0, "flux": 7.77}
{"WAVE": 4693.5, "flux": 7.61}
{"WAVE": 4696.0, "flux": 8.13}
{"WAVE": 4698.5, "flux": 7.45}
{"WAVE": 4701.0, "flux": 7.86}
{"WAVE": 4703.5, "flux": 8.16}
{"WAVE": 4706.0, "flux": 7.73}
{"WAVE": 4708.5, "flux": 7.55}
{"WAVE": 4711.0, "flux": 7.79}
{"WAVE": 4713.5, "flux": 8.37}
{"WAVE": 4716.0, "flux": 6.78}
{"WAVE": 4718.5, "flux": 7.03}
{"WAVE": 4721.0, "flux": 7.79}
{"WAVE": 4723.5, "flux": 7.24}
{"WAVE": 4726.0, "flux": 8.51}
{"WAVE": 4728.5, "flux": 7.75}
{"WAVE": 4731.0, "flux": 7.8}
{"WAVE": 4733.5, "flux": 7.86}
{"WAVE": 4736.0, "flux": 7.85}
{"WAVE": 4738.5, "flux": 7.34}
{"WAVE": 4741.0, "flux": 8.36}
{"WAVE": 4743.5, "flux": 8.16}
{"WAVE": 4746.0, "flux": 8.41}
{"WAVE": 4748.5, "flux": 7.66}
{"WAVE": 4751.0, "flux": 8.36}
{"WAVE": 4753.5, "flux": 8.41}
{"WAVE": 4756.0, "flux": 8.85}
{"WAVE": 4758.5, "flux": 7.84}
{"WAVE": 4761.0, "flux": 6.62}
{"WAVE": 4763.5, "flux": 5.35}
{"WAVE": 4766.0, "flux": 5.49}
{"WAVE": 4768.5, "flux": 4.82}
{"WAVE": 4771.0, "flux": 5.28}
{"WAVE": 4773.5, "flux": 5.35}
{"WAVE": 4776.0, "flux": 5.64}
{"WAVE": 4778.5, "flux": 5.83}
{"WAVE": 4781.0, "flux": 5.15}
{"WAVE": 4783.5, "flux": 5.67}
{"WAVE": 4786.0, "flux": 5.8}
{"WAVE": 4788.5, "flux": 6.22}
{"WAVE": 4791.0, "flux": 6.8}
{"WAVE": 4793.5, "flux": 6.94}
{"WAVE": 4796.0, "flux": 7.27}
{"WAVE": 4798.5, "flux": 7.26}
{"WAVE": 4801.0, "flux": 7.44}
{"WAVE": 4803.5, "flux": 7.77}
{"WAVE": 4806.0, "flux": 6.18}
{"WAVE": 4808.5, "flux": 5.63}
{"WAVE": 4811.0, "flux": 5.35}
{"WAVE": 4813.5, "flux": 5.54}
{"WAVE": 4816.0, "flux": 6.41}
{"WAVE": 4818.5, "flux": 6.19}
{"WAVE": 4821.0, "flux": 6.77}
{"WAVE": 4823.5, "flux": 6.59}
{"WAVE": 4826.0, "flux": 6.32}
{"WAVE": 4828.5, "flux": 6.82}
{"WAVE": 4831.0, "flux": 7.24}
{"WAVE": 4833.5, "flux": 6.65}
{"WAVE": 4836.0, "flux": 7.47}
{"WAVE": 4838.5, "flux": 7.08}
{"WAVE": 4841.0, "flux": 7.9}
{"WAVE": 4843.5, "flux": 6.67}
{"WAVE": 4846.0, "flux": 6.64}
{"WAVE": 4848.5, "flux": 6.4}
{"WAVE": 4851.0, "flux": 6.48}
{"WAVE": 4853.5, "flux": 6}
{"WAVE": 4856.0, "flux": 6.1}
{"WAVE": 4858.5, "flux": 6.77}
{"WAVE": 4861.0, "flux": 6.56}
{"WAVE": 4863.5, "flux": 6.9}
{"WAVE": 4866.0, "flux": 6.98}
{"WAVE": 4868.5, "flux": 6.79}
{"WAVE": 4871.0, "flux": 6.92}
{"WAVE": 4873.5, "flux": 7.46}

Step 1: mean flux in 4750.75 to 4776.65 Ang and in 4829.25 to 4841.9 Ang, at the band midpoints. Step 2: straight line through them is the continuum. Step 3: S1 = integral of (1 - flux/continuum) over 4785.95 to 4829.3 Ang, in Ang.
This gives 2.5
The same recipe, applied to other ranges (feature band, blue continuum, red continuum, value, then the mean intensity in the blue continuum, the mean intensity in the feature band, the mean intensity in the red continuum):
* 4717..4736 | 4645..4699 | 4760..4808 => -3.05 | 7.12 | 7.71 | 6.14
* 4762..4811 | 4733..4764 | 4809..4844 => 7.69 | 7.83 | 6.08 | 6.62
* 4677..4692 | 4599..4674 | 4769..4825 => 0.27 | 7.33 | 6.87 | 6.21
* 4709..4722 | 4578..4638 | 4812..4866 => -1.00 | 7.32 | 7.55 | 6.64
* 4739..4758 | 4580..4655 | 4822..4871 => -3.56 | 7.22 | 8.26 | 6.76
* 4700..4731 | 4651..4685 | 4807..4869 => -3.87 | 6.97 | 7.72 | 6.57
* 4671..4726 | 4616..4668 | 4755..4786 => -4.66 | 7.37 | 7.31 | 5.96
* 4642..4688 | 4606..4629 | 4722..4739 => 4.76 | 7.84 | 7.01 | 7.78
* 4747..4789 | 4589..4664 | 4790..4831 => 2.39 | 7.32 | 6.39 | 6.6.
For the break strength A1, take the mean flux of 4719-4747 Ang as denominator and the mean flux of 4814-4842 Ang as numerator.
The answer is 0.86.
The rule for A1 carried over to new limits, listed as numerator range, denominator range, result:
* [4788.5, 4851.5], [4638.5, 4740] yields 0.91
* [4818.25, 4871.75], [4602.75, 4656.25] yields 0.92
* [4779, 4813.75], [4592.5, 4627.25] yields 0.84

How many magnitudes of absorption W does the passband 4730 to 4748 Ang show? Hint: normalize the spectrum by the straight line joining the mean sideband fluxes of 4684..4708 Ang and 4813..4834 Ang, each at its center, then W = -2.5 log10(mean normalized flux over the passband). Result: -0.10 mag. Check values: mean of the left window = 7.62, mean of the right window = 6.53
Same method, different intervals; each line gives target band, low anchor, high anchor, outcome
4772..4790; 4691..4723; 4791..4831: 0.21 mag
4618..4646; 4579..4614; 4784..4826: -0.04 mag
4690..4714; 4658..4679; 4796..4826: -0.12 mag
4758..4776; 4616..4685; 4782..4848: 0.18 mag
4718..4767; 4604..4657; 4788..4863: -0.11 mag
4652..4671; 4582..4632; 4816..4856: -0.03 mag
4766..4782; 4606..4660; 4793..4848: 0.27 mag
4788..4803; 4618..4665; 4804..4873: -0.05 mag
